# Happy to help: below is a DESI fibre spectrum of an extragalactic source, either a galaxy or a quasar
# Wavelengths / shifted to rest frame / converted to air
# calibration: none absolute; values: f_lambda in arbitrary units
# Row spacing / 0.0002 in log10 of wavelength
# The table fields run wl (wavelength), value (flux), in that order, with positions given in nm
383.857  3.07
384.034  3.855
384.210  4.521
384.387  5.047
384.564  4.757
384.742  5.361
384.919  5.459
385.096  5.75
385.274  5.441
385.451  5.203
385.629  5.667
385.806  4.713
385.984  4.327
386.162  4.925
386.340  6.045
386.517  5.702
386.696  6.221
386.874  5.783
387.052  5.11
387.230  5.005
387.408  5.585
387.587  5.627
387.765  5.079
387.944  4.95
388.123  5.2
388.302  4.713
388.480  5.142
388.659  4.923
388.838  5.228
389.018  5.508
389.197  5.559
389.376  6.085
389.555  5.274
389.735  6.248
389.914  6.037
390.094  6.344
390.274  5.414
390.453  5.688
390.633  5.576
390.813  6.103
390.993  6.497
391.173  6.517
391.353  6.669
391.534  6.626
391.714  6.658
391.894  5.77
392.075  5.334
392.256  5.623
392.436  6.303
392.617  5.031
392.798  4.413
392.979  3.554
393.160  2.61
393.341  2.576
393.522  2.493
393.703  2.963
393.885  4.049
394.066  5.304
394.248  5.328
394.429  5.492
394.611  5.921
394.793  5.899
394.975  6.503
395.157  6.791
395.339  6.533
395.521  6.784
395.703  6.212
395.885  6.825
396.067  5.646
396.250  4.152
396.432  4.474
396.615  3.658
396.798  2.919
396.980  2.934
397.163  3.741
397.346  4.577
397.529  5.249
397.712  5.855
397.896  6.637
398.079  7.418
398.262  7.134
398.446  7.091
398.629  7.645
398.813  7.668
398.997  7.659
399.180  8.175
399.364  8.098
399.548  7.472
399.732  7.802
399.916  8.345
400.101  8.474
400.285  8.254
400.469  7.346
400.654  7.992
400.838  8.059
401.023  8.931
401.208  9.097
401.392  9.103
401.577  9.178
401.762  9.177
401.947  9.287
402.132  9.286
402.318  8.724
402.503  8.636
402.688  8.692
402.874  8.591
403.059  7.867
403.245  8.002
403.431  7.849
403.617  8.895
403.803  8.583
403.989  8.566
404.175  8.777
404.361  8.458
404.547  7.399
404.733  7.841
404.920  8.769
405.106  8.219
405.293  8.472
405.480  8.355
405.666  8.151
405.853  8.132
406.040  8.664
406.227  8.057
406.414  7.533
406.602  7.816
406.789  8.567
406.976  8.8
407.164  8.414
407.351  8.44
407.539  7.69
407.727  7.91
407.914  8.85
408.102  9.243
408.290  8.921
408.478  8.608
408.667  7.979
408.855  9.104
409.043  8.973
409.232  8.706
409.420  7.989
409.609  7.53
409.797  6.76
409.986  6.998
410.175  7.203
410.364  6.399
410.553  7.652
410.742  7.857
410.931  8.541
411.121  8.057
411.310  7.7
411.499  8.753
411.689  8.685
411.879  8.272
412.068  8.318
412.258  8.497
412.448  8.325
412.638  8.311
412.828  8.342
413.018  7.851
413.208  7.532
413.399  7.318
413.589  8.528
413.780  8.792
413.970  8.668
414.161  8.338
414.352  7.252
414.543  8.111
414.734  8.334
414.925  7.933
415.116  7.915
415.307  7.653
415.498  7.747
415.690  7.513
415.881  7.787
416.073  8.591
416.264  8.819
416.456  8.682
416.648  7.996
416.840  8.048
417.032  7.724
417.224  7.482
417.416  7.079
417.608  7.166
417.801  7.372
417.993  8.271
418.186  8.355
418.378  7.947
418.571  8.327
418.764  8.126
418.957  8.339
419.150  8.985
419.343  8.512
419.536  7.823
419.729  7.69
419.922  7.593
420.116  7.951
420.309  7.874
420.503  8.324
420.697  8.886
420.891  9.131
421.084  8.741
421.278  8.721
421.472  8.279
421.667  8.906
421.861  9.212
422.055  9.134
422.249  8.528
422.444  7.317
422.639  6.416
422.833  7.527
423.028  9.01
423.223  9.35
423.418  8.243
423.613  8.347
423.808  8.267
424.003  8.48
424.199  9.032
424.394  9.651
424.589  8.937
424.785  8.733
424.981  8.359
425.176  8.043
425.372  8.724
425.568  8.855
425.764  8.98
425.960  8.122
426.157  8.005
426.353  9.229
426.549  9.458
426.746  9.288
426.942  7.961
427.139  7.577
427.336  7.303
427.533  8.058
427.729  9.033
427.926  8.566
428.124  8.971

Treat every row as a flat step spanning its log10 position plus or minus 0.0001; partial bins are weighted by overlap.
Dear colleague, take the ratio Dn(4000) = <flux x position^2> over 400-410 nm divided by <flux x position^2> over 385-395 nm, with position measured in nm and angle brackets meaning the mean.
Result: 1.70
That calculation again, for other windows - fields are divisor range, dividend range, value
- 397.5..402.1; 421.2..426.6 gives 1.21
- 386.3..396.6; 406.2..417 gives 1.66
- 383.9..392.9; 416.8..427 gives 1.80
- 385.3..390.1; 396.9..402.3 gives 1.48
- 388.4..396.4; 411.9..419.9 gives 1.66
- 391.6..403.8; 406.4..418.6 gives 1.32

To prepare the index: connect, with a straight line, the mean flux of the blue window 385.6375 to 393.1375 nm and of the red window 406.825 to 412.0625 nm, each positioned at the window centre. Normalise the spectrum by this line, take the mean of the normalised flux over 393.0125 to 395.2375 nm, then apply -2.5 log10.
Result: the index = 0.312 mag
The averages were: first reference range 5.52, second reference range 8.16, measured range 4.62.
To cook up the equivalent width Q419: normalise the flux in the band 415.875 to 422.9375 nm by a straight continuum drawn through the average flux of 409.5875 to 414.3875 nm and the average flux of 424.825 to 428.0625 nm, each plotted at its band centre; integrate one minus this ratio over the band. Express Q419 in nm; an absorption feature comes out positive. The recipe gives 0.06 nm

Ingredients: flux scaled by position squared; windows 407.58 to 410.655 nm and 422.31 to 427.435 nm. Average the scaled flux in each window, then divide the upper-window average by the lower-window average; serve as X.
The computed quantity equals 1.13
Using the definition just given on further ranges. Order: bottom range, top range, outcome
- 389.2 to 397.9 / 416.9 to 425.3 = 1.80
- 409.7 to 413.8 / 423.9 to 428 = 1.16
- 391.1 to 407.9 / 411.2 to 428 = 1.30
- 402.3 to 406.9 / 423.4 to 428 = 1.14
